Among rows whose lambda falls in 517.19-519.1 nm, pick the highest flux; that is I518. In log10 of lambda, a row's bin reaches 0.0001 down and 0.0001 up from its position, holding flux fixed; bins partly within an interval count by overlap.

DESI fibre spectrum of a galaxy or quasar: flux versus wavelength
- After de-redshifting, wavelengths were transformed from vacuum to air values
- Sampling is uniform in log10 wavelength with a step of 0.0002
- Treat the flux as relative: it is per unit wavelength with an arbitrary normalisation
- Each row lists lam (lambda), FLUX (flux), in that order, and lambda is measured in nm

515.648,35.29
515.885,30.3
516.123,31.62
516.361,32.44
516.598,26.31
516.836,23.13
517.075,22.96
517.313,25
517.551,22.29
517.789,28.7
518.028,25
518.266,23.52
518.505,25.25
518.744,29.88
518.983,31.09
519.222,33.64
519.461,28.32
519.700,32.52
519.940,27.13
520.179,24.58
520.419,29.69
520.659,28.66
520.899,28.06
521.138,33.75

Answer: 31.09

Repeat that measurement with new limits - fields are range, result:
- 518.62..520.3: 33.64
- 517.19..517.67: 25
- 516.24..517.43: 32.44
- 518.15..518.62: 25.25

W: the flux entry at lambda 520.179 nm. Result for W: 24.58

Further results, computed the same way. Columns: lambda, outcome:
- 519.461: 28.32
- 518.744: 29.88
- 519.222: 33.64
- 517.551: 22.29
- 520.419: 29.69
